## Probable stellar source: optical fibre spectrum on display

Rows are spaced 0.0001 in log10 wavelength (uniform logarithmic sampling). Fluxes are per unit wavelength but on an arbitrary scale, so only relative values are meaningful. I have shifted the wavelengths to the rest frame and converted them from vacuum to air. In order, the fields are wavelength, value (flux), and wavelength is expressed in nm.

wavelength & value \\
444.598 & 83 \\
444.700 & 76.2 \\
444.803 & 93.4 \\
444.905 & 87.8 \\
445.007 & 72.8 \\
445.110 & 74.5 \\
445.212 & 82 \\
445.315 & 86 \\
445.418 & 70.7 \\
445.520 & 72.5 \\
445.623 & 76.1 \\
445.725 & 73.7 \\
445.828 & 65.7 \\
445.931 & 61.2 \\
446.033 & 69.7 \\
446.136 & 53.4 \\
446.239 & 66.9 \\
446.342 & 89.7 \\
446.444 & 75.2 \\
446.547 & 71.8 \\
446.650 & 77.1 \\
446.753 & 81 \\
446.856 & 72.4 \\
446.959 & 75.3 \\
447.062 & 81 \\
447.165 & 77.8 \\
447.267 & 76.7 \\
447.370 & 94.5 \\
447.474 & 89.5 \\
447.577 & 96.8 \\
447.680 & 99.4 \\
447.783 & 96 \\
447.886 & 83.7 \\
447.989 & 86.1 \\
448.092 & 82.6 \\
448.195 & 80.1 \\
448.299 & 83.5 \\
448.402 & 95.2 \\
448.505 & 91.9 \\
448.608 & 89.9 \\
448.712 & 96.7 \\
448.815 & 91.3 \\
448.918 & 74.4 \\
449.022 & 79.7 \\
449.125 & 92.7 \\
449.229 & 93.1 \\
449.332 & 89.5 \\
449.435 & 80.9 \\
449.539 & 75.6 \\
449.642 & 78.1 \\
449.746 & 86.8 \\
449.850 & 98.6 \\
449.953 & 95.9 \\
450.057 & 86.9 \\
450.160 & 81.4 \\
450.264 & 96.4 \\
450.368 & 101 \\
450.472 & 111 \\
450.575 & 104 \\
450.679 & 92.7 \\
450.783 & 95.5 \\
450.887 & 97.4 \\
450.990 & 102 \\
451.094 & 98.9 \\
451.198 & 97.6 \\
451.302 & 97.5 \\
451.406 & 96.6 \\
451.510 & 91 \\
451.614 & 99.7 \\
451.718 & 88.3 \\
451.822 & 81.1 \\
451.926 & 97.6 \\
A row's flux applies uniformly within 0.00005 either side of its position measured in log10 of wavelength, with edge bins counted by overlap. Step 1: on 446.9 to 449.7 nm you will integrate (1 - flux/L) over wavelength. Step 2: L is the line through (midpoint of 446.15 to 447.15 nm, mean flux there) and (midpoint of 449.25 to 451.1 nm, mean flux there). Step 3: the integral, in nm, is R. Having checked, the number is -0.09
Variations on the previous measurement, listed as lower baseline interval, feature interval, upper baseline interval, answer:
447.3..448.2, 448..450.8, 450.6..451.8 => 0.096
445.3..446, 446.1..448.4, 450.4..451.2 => -0.039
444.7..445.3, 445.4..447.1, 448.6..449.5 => 0.224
